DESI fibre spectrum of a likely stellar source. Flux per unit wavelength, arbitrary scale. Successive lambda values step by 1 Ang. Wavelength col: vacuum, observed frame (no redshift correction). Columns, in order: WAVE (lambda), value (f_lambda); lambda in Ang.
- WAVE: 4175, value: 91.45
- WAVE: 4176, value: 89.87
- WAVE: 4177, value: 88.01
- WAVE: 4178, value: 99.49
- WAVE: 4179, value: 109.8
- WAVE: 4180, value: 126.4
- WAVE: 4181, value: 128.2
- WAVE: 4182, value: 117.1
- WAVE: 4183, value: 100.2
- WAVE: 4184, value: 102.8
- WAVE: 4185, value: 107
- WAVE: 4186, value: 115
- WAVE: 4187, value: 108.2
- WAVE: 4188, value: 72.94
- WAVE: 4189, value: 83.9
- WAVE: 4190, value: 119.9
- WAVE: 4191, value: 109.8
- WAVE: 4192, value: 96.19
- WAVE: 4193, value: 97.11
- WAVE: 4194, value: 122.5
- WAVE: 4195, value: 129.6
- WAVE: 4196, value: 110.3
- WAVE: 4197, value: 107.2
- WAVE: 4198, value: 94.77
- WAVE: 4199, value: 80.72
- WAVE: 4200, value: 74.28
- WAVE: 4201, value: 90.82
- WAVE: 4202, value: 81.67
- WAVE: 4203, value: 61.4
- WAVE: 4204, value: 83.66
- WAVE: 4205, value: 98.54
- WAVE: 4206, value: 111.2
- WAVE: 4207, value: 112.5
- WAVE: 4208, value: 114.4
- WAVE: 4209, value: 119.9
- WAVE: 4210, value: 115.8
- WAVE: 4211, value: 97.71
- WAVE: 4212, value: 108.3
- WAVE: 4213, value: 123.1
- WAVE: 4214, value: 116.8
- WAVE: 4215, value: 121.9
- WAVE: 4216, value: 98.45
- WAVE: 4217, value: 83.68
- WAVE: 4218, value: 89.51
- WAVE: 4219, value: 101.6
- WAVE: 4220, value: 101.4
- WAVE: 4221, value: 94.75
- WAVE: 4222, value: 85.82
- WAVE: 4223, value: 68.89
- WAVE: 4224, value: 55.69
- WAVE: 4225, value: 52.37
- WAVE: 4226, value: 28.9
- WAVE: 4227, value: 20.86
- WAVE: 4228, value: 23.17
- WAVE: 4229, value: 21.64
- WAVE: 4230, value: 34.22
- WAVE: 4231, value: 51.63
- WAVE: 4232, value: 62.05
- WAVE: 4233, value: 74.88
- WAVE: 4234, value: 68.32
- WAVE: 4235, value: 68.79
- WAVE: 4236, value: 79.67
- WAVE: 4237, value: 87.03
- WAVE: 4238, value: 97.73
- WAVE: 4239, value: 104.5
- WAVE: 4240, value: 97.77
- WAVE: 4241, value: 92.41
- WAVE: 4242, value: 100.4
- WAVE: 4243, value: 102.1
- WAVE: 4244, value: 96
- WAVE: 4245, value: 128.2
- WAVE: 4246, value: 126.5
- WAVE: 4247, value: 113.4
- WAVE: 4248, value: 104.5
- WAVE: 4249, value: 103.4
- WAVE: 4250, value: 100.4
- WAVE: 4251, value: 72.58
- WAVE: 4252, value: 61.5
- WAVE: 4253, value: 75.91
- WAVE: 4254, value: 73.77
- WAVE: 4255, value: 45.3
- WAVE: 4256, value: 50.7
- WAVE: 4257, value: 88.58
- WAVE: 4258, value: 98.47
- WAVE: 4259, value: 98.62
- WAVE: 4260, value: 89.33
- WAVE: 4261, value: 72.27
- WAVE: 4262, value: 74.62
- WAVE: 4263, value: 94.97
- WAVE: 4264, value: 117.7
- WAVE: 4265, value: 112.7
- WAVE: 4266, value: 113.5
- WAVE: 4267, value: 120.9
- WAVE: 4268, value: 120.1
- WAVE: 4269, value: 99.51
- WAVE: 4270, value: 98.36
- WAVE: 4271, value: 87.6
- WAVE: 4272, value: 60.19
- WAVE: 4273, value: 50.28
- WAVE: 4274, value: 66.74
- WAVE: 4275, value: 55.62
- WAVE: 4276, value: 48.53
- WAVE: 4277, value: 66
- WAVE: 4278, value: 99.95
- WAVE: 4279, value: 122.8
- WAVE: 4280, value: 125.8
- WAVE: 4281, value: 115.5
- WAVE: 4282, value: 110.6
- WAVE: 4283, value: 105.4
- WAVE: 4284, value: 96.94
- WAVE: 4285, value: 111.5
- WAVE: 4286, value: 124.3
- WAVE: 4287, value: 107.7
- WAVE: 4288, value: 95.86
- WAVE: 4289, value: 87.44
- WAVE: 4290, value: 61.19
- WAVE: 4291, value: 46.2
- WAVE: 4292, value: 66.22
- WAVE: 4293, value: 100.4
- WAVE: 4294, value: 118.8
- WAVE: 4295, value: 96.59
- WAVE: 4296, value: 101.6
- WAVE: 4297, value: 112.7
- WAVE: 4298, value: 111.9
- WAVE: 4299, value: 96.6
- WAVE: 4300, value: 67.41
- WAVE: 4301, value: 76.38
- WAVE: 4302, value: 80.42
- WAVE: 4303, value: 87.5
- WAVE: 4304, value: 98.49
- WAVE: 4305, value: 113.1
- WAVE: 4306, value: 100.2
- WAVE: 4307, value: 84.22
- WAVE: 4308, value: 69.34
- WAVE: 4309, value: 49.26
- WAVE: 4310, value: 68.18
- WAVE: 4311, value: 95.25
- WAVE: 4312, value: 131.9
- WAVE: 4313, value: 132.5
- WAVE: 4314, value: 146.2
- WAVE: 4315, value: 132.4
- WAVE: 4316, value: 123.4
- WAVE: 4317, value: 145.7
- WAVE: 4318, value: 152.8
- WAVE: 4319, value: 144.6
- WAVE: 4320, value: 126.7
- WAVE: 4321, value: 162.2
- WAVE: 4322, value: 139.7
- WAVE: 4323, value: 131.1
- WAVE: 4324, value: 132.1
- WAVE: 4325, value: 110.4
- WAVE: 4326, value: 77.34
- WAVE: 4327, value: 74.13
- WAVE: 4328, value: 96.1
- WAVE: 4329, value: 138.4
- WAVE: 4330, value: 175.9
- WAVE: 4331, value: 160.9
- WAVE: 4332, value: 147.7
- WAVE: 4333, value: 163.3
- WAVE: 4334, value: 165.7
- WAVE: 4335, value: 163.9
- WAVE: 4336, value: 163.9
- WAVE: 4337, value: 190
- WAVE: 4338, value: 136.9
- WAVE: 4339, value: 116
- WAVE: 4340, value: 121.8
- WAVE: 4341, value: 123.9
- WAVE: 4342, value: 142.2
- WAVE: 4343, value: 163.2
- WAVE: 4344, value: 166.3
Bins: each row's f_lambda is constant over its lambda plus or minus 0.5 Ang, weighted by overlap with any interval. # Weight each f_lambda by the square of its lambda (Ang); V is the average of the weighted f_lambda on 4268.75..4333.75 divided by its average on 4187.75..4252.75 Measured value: 1.2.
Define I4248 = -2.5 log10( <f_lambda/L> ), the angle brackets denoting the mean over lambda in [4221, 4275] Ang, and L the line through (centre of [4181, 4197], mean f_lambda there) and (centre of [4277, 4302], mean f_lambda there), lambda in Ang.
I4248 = 0.24 mag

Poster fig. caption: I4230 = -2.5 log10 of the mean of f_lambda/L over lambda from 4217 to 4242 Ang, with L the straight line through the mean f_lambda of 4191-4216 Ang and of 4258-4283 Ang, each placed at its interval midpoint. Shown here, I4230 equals 0.37 mag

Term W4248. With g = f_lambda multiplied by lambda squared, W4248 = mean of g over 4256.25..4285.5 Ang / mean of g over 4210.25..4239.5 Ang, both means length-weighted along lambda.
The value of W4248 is 1.2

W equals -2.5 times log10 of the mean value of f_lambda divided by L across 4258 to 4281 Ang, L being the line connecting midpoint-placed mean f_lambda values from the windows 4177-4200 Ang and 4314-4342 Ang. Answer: 0.33 mag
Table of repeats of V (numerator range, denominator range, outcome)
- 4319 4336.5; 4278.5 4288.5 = 1.26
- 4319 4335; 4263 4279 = 1.55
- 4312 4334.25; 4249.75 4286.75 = 1.54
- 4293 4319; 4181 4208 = 1.10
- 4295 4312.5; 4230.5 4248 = 1.02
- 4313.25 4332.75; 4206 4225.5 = 1.42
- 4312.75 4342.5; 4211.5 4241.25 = 1.88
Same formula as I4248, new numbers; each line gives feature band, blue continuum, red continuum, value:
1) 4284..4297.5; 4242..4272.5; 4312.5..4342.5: 0.207 mag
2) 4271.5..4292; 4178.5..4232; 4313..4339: 0.364 mag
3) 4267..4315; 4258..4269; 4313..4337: 0.249 mag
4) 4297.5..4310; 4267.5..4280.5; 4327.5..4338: 0.369 mag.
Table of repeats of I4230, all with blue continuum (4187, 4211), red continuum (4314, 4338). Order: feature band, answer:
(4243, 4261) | 0.28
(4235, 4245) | 0.18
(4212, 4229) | 0.33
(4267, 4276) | 0.46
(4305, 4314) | 0.37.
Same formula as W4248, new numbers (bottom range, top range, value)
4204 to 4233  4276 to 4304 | 1.19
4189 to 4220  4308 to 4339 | 1.36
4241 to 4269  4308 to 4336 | 1.40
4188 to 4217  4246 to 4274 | 0.90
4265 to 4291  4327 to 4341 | 1.60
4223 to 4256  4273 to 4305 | 1.25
